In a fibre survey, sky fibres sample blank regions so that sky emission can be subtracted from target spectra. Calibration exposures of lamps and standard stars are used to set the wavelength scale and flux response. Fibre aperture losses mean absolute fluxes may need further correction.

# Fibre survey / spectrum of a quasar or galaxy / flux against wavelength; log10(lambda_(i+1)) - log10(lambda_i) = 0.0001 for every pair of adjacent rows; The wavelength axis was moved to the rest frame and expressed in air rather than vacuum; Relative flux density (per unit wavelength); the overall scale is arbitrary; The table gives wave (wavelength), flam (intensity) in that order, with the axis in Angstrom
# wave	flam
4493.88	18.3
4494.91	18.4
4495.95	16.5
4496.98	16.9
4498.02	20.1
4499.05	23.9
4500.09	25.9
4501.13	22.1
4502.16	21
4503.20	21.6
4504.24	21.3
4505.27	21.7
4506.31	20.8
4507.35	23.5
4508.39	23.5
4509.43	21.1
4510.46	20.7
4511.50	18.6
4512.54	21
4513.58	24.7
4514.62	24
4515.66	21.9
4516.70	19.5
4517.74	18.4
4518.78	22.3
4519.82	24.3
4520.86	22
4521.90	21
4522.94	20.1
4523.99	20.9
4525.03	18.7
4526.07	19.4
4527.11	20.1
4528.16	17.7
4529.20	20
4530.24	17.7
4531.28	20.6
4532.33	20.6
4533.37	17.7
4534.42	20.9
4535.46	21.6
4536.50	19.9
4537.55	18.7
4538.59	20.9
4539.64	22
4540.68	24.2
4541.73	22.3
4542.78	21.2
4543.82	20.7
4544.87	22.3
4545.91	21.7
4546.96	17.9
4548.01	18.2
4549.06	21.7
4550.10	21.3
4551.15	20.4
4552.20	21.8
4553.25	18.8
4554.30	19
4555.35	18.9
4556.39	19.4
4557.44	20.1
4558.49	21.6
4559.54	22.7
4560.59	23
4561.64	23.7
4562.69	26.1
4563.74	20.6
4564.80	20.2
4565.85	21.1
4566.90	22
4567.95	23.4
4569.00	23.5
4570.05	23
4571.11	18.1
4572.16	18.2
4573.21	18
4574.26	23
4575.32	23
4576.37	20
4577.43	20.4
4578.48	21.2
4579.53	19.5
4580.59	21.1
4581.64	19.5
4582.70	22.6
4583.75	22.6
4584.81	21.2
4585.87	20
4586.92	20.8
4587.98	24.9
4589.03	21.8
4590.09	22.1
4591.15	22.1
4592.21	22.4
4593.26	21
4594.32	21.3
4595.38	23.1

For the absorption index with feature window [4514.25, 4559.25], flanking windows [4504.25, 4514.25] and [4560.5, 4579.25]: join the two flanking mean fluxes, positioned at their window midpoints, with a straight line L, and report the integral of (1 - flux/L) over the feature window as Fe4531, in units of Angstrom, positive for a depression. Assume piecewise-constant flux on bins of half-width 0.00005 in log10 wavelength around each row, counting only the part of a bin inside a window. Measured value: 2.3 Angstrom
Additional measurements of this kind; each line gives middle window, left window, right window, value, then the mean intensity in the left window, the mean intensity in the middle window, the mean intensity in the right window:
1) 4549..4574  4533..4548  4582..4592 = 0.2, 20.8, 21.1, 22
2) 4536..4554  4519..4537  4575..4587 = -0.3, 20.2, 20.8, 21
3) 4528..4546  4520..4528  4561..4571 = 0.3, 20.3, 20.6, 22.4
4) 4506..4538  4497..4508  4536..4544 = 1.3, 22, 20.7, 21.3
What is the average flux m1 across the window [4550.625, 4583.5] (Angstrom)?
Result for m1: 21.1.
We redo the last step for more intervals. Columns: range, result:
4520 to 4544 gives 20.4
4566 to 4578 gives 21.1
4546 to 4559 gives 20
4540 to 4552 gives 21.1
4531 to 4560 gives 20.6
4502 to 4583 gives 21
